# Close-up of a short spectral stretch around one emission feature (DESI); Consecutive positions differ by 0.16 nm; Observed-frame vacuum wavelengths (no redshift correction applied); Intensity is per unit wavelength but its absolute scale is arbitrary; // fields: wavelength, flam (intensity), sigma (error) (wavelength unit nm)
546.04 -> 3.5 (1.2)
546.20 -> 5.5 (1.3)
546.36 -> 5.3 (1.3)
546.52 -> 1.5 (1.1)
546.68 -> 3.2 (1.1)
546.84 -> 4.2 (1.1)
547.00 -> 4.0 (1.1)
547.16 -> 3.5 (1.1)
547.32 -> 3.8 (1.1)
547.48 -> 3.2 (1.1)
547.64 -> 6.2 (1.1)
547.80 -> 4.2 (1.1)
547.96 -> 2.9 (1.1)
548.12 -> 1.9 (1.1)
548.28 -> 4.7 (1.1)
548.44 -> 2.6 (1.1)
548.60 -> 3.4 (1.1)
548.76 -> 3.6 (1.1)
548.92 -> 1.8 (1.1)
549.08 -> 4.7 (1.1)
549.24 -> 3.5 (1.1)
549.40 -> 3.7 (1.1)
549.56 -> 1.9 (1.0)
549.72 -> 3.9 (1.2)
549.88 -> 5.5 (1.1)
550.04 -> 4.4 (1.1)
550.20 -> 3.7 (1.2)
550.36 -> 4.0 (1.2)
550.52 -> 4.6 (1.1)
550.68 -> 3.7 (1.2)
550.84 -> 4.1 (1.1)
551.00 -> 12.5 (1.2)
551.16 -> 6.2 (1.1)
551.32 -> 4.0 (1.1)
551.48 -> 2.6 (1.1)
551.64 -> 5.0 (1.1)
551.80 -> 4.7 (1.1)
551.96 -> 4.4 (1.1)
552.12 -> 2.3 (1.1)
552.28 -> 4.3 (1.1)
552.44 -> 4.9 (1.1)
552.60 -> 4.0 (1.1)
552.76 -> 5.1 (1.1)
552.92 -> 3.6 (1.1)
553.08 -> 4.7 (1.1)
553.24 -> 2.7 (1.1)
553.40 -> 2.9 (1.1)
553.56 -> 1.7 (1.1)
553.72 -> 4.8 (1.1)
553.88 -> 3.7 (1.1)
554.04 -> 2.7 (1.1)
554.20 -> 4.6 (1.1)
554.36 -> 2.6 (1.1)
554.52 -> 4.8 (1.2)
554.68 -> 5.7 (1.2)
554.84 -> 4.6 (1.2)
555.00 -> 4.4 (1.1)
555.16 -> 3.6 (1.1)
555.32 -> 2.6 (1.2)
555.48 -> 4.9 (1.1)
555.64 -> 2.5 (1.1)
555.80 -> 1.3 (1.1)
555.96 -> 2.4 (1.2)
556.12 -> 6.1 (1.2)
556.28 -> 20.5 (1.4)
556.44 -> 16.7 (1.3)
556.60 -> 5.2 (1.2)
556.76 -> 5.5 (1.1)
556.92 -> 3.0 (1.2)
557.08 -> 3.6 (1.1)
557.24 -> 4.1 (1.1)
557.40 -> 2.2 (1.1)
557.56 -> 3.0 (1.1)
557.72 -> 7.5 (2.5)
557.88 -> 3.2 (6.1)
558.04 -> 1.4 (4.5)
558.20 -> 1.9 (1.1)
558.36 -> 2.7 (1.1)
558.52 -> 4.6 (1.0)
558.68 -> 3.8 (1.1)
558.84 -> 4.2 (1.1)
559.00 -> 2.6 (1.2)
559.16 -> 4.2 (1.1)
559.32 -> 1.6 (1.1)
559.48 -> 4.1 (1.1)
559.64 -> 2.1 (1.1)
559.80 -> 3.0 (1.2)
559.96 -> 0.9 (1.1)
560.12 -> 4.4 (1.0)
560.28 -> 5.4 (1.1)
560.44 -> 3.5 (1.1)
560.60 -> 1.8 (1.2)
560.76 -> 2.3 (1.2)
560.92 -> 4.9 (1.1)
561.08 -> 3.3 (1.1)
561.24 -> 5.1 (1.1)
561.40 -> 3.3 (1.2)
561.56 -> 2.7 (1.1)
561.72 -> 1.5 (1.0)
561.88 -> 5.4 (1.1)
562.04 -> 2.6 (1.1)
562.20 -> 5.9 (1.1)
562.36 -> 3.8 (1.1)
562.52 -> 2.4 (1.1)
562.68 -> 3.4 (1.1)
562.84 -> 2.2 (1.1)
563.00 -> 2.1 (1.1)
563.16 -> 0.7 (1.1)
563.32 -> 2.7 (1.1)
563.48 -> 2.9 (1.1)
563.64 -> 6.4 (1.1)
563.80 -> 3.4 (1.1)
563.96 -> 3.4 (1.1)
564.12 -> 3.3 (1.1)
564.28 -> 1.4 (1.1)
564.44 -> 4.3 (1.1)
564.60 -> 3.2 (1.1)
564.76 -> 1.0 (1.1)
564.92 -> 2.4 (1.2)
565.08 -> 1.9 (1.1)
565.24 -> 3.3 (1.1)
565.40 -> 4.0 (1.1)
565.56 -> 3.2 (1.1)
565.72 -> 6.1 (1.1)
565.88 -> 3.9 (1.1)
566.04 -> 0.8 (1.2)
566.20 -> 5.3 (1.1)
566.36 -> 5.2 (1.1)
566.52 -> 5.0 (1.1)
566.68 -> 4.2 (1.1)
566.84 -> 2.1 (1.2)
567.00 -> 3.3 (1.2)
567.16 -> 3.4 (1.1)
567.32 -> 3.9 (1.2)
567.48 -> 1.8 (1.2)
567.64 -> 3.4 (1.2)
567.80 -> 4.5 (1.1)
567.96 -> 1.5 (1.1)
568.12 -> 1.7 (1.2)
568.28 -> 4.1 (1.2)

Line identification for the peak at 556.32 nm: [O III]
